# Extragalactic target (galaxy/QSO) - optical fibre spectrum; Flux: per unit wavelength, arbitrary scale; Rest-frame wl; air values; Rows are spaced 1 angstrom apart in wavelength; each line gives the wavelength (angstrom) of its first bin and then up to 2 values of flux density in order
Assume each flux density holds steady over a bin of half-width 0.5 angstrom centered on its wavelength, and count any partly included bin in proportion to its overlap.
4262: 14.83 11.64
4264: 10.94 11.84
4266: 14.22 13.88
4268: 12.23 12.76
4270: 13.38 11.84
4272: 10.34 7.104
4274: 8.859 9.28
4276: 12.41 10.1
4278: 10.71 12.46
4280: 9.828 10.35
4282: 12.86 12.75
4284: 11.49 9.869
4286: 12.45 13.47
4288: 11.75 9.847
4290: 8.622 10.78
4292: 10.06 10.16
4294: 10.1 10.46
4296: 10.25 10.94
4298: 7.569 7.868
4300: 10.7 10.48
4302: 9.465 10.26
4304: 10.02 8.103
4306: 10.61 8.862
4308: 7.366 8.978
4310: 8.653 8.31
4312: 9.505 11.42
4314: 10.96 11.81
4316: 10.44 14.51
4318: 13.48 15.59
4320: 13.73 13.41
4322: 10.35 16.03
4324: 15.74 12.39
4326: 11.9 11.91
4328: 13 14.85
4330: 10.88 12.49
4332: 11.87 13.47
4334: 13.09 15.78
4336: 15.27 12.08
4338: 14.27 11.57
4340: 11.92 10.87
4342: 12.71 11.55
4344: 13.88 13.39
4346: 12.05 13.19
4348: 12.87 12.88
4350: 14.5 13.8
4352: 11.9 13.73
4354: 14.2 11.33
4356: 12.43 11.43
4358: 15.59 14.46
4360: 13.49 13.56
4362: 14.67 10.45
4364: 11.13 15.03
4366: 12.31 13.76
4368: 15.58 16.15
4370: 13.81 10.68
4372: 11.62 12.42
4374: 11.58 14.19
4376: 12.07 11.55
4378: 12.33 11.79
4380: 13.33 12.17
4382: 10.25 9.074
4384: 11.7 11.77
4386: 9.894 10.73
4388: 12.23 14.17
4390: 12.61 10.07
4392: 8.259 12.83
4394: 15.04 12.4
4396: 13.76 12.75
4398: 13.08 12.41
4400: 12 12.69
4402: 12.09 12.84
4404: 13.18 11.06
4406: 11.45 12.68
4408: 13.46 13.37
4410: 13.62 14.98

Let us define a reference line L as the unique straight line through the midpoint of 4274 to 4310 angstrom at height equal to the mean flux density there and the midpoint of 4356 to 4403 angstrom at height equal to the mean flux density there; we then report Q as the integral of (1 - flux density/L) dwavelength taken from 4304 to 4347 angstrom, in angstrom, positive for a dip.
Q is -3.7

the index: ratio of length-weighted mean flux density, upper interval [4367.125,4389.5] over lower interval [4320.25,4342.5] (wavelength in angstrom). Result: 0.9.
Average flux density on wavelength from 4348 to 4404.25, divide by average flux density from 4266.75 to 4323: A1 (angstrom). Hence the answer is 1.2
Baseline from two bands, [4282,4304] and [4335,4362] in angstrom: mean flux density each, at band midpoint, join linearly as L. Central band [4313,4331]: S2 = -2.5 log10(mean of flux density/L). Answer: -0.09 mag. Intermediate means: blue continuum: 10.5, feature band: 12.9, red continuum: 13.1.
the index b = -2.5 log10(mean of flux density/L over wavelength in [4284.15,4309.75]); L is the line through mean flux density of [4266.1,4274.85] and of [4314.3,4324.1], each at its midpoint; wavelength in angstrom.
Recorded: 0.24 mag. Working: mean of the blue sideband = 11.4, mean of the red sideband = 13.4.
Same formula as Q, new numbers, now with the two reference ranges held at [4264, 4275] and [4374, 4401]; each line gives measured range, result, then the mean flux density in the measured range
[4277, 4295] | 0.91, 11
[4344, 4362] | -2.14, 13.3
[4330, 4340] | -1.13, 13.1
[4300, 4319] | 2.19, 10.3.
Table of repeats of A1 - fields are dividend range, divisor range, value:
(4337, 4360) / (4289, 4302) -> 1.32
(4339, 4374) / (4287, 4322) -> 1.24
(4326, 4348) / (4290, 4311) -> 1.35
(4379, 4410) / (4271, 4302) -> 1.16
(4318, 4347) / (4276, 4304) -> 1.23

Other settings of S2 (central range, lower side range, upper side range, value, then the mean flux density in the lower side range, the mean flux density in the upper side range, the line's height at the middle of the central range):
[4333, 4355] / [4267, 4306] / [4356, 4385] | -0.09 mag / 10.6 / 12.7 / 12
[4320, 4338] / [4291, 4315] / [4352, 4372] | -0.18 mag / 9.68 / 13.3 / 11.3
